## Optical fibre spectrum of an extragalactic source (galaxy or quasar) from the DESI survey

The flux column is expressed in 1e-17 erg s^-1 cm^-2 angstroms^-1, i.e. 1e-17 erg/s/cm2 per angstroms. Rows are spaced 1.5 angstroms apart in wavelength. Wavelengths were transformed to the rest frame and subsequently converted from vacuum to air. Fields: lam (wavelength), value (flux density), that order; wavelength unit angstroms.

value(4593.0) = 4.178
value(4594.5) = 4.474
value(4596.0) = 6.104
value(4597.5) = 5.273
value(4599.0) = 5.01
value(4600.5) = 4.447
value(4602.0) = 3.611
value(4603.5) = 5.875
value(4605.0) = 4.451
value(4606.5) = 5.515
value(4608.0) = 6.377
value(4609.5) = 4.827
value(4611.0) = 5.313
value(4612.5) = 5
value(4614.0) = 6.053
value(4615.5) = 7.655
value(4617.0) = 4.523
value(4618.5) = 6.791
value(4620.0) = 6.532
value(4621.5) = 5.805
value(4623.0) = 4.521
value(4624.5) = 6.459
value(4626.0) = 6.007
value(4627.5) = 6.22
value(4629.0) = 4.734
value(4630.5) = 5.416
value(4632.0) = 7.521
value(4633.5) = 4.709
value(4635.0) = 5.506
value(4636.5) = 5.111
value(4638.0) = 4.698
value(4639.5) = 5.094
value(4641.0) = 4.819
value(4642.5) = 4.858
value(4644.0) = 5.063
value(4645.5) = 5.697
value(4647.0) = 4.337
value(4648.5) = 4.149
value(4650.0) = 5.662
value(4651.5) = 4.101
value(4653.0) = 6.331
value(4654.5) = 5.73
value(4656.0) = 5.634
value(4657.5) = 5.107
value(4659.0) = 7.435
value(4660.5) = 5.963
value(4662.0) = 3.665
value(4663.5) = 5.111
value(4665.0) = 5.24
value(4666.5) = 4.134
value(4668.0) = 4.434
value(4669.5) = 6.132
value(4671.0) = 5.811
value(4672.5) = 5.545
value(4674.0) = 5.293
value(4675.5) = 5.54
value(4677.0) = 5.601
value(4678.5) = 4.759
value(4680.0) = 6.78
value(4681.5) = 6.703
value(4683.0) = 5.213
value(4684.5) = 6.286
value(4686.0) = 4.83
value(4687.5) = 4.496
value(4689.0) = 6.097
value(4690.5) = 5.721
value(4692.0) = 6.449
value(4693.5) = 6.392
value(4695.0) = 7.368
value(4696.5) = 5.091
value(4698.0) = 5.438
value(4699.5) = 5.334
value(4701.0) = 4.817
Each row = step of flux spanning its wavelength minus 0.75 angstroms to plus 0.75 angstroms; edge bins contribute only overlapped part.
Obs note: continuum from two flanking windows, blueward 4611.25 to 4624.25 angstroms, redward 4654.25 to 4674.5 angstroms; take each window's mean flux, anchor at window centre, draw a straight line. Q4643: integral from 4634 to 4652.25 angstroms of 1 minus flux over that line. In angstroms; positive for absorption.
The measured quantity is 2.19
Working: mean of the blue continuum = 5.86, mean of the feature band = 4.92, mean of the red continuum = 5.37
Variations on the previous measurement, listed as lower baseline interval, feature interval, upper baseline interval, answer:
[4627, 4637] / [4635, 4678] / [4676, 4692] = 3.15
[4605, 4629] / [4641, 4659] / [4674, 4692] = 1.50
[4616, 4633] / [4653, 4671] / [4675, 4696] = 1.48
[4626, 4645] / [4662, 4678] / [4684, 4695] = 1.33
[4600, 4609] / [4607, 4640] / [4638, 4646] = -4.09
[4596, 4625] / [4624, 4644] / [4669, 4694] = 0.43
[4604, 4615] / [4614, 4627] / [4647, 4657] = -1.63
